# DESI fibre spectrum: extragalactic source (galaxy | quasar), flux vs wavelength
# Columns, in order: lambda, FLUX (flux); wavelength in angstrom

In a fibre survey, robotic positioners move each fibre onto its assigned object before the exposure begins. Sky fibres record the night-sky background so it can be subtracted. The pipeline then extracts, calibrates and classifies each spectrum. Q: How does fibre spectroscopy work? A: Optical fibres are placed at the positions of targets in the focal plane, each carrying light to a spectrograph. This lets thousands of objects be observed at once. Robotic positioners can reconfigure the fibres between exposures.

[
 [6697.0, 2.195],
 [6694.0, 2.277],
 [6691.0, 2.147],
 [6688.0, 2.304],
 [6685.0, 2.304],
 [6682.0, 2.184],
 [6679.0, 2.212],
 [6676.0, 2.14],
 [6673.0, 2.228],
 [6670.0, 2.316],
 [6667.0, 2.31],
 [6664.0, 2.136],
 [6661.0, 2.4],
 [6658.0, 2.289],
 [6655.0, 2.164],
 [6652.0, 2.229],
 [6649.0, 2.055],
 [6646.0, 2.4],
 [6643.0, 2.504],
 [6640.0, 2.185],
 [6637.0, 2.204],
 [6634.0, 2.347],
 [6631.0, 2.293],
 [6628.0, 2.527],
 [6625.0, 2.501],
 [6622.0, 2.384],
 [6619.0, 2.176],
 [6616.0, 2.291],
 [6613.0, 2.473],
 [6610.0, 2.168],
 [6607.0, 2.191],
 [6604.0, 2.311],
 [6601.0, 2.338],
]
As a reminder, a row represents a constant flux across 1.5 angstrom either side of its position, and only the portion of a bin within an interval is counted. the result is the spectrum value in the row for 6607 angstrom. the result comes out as 2.191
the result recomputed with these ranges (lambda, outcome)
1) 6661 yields 2.4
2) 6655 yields 2.164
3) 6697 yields 2.195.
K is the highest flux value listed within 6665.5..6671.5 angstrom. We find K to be 2.316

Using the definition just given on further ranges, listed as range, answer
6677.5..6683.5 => 2.212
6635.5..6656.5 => 2.504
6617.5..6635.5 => 2.527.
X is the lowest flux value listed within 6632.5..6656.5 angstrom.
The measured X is 2.055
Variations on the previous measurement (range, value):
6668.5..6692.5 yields 2.14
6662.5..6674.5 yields 2.136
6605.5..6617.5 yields 2.168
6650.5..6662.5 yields 2.164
